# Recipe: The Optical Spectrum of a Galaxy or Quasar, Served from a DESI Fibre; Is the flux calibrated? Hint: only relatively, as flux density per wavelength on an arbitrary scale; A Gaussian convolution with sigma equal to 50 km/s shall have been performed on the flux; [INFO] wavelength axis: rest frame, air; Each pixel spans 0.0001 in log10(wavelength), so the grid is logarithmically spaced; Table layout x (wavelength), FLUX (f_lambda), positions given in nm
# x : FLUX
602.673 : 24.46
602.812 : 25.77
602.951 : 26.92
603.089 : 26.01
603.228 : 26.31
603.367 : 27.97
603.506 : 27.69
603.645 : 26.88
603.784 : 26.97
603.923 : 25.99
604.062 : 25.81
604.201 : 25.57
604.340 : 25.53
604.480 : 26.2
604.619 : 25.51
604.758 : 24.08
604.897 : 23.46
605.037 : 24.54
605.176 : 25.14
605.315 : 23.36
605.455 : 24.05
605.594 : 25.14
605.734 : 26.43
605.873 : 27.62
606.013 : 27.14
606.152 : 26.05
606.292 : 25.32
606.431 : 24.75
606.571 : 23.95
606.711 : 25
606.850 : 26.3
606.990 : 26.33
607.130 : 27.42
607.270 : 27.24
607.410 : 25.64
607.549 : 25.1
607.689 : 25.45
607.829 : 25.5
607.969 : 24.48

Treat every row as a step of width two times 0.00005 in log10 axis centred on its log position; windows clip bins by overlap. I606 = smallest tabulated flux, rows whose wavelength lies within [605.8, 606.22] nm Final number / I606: 26.05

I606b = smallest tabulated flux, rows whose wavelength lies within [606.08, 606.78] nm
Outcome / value 23.95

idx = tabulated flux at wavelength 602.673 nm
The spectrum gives 24.46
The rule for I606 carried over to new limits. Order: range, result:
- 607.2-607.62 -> 25.1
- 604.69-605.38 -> 23.36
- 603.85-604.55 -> 25.53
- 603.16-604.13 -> 25.81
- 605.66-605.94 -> 26.43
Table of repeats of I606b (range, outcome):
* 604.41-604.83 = 24.08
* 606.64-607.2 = 25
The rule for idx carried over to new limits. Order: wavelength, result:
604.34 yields 25.53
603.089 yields 26.01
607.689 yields 25.45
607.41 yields 25.64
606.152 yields 26.05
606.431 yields 24.75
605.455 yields 24.05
